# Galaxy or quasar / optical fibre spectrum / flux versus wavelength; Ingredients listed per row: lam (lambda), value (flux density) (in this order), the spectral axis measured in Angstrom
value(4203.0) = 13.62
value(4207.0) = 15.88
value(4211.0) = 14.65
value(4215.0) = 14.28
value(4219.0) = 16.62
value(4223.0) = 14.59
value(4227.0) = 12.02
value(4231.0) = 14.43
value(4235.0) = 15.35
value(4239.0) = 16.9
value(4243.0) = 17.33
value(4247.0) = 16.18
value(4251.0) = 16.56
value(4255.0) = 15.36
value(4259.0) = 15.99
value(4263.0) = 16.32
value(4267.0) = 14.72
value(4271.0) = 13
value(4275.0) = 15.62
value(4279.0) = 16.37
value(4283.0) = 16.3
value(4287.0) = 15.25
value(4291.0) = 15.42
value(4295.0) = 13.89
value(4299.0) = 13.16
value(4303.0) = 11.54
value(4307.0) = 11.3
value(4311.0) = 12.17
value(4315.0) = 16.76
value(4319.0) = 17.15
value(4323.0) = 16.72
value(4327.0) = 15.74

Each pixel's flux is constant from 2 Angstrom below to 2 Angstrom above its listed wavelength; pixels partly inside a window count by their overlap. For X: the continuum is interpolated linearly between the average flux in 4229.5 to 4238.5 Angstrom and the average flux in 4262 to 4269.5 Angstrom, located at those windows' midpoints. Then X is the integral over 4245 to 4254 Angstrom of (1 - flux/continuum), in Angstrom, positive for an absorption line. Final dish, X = -0.6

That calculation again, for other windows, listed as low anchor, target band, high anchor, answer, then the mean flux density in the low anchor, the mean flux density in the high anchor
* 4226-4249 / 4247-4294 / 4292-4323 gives -2.39 Angstrom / 15.5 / 14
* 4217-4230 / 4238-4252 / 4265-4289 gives -1.91 Angstrom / 14.4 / 15.2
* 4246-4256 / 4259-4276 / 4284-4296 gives 0.71 Angstrom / 16.1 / 15.1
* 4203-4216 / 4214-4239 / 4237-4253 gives 1.54 Angstrom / 14.8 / 16.7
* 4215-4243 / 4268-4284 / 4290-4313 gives -1.91 Angstrom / 15.1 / 12.8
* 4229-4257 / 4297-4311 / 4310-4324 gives 3.41 Angstrom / 16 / 15.9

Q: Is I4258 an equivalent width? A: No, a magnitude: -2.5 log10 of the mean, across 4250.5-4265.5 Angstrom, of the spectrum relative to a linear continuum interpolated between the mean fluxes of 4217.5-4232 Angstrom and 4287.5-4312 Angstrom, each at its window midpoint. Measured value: -0.159 mag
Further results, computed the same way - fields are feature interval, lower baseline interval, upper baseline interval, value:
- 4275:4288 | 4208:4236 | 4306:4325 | -0.08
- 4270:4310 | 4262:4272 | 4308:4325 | 0.06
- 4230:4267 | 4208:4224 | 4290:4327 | -0.08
